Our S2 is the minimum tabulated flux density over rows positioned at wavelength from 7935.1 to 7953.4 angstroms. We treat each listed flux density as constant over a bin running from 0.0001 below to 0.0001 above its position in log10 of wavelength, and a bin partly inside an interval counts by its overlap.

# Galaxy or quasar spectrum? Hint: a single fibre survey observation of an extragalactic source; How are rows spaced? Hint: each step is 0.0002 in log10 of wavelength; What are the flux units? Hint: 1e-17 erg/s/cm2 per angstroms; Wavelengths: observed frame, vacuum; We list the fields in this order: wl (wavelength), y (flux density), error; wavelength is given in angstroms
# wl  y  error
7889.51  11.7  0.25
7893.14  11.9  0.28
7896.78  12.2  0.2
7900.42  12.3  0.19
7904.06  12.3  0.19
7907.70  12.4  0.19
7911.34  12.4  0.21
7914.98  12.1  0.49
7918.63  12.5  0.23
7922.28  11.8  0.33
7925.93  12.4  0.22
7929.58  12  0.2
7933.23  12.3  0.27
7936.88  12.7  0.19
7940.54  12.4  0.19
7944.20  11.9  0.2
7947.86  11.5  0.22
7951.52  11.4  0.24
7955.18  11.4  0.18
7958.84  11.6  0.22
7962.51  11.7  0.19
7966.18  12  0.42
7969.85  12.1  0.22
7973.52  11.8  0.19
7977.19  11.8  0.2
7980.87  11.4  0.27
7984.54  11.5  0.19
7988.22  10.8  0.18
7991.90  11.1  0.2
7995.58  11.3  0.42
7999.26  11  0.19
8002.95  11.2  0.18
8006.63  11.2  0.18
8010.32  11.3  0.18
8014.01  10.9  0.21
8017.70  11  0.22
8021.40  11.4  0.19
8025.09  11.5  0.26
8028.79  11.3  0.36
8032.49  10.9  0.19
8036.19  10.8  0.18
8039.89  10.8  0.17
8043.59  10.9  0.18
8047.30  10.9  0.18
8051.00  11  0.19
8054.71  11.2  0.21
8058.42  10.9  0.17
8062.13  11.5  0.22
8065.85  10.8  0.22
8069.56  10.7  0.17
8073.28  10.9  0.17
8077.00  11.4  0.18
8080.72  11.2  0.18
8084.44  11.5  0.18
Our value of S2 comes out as 11.4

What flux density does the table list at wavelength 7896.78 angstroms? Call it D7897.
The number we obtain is 12.2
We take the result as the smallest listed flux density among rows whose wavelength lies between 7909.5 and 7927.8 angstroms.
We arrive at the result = 11.8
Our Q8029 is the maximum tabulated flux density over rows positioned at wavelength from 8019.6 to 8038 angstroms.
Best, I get 11.5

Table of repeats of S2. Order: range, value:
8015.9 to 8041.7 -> 10.8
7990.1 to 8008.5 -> 11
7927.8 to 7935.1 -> 12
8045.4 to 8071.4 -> 10.7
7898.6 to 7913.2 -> 12.3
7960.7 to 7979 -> 11.7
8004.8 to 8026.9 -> 10.9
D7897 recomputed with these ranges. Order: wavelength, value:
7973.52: 11.8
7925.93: 12.4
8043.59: 10.9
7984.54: 11.5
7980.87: 11.4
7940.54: 12.4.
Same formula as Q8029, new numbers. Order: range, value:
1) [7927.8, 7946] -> 12.7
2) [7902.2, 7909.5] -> 12.4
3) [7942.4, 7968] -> 12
